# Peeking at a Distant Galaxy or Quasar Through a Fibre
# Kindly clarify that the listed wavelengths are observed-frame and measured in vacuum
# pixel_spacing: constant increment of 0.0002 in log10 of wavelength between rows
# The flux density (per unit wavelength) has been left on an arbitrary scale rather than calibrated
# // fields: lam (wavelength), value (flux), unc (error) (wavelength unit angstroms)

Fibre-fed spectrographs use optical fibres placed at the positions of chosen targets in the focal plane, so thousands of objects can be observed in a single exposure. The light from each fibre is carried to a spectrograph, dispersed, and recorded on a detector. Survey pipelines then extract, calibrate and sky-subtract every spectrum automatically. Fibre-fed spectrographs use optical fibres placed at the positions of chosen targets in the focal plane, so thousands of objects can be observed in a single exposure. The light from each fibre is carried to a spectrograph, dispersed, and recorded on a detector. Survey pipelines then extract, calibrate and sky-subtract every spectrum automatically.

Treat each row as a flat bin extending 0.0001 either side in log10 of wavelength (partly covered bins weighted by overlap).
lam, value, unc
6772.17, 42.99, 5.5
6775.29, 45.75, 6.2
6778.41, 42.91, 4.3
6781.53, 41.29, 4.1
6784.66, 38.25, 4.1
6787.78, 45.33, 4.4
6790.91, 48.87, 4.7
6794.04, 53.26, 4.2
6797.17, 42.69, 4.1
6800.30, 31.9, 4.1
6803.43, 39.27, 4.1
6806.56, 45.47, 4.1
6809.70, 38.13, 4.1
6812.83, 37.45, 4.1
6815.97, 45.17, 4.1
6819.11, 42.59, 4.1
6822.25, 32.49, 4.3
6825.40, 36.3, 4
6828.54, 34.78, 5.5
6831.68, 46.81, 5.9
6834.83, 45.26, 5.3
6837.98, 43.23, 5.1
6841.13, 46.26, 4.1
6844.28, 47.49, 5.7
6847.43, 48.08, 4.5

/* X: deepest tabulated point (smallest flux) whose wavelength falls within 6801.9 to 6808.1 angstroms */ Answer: 39.27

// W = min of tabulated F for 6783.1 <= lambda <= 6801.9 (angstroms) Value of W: 31.9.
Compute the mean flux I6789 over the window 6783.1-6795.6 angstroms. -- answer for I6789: 46.4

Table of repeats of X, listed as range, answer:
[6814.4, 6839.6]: 32.49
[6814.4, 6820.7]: 42.59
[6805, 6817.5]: 37.45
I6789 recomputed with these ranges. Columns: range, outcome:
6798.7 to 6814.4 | 38.5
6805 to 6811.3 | 41.8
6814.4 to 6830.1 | 38.3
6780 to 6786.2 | 39.7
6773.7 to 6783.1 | 43.3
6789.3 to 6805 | 43.2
